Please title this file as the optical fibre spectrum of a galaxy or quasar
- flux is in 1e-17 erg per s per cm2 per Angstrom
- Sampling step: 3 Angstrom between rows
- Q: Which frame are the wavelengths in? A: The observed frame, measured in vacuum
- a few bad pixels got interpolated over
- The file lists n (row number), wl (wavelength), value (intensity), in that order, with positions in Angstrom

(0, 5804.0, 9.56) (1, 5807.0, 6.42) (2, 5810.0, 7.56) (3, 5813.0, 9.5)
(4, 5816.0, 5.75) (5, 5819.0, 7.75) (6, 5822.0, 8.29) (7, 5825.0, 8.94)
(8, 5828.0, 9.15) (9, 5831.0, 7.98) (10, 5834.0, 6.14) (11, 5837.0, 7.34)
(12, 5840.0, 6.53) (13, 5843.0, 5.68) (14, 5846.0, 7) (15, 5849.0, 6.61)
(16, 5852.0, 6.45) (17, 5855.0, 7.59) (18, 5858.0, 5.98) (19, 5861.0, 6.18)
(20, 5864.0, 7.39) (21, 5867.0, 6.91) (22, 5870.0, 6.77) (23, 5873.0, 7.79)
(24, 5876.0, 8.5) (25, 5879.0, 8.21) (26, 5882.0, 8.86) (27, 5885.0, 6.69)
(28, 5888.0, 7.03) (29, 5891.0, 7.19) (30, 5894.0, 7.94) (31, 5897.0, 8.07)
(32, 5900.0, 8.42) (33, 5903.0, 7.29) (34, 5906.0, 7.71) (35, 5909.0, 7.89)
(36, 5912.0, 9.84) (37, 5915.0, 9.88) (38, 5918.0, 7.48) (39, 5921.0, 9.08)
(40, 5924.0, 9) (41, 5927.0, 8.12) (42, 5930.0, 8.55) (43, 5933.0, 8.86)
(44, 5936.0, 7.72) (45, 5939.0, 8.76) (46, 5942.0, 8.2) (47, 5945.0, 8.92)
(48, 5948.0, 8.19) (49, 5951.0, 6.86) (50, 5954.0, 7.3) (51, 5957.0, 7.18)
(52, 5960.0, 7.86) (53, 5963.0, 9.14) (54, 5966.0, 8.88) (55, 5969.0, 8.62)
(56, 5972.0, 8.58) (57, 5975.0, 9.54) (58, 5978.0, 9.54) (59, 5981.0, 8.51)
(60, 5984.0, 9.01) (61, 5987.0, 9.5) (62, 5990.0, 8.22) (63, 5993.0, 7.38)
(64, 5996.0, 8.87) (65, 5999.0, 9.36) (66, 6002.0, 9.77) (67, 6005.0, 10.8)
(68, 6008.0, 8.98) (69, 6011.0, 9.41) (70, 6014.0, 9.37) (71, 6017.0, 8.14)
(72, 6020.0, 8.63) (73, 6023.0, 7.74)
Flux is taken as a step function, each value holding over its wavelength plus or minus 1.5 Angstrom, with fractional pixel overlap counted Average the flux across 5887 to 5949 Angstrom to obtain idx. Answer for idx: 8.3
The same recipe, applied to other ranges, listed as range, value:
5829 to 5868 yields 6.78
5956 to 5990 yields 8.76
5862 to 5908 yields 7.64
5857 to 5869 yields 6.65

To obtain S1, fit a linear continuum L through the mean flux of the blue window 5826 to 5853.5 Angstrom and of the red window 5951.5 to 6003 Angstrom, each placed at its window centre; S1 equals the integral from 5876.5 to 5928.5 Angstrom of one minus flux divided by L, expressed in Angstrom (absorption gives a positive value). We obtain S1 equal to -2.76 Angstrom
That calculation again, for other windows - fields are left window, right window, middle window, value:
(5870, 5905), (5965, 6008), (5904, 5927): -1.4 Angstrom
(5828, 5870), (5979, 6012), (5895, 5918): -1.9 Angstrom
